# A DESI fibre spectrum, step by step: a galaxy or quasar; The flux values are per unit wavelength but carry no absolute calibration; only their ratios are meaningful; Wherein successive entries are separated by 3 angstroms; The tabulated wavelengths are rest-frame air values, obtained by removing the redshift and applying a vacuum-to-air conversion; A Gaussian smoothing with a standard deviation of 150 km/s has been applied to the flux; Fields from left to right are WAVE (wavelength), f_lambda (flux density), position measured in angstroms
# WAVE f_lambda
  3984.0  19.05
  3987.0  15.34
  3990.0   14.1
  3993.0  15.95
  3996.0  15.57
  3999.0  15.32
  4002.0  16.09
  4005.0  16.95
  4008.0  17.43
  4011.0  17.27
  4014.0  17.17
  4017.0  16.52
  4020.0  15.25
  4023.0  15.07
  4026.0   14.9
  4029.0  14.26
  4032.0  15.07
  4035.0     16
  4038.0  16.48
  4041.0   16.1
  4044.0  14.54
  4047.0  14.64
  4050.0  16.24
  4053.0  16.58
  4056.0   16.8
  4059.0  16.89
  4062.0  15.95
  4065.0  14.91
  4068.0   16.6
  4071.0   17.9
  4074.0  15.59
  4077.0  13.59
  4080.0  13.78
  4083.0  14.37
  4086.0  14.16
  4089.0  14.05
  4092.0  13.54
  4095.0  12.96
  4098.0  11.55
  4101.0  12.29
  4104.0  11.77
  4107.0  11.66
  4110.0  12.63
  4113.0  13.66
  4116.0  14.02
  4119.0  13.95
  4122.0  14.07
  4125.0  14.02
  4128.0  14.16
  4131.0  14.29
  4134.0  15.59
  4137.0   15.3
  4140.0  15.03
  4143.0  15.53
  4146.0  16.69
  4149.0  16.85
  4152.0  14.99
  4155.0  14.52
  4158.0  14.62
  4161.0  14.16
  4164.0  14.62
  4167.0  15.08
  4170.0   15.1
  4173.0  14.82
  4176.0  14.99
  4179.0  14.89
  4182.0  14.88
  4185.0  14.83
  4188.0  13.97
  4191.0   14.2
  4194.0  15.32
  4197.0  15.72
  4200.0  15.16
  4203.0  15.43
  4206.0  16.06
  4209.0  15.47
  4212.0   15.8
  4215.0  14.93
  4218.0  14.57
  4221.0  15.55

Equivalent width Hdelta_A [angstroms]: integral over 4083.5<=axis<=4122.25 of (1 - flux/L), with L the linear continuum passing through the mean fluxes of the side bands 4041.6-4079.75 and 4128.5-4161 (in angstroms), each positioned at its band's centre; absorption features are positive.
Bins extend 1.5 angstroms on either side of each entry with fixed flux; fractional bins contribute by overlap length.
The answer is 6.0 angstroms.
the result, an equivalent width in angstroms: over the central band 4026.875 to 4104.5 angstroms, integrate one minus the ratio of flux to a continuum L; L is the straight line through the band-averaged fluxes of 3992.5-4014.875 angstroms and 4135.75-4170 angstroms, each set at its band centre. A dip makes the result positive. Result 5.10 angstroms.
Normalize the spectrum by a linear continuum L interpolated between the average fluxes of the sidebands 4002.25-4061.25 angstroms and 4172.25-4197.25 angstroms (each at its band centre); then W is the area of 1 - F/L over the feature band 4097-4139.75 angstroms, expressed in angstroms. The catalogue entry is 4.9 angstroms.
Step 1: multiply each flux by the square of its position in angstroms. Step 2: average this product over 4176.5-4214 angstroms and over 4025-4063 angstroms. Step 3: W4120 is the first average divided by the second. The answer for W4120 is 1.0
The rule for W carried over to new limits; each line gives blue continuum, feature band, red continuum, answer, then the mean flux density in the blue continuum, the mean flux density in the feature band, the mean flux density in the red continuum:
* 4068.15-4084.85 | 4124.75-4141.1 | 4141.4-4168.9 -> 0.5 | 15.2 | 14.8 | 15.2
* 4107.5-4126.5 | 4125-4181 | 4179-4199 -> -3.2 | 13.6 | 15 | 14.8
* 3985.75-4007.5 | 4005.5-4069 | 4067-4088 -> -2.3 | 15.7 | 15.9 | 15.1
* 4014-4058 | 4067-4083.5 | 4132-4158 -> 0.3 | 15.7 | 15.3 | 15.5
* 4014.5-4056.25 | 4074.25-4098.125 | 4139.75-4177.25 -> 2.6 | 15.6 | 13.7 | 15.2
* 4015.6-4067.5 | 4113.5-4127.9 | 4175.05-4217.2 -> 1.3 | 15.7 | 14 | 15.1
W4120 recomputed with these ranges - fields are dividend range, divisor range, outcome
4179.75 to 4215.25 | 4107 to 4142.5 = 1.11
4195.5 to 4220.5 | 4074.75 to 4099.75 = 1.20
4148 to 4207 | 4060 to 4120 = 1.12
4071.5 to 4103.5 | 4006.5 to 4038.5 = 0.89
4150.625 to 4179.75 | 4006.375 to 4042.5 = 0.99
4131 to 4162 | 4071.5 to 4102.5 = 1.15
